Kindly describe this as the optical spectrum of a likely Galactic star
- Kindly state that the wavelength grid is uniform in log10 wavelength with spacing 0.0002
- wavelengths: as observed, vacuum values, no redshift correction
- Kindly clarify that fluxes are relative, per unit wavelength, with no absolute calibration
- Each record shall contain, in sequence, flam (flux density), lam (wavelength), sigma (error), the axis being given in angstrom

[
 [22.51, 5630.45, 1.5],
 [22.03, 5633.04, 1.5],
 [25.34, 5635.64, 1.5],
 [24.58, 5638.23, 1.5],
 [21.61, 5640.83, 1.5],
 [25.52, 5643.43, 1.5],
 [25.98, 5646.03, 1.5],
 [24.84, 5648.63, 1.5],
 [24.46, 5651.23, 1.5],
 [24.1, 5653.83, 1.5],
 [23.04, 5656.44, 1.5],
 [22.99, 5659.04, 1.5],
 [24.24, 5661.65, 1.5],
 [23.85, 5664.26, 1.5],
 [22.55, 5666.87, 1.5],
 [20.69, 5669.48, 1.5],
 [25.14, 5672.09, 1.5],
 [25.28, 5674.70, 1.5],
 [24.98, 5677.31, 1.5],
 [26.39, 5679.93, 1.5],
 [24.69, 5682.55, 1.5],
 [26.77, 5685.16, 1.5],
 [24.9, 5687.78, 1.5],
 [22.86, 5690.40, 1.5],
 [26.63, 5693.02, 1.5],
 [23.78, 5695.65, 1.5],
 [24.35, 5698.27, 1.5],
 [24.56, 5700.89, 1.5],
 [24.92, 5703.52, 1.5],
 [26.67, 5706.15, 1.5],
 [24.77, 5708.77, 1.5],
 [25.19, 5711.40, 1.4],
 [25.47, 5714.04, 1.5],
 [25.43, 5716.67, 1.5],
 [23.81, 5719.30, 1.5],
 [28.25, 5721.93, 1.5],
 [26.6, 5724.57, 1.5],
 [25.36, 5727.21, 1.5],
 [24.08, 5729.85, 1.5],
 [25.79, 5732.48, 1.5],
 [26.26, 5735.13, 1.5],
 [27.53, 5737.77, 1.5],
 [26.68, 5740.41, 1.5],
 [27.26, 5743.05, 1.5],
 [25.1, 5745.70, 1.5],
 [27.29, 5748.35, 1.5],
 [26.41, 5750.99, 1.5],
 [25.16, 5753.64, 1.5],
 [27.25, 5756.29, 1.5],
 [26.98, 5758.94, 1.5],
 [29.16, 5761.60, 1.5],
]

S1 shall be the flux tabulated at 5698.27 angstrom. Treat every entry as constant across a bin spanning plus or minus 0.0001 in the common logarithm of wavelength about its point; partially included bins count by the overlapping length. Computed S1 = 24.35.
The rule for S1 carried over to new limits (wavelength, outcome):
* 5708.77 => 24.77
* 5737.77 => 27.53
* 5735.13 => 26.26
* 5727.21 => 25.36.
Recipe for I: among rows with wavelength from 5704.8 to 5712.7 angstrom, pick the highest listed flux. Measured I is 26.67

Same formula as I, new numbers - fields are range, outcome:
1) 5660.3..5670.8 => 24.24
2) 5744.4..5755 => 27.29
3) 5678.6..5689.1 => 26.77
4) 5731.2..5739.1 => 27.53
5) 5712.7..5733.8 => 28.25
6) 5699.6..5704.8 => 24.92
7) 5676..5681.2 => 26.39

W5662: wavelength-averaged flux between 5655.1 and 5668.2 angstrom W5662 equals 23.3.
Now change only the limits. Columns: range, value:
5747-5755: 26.3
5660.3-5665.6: 24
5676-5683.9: 25.4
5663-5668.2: 23.2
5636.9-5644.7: 23.9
